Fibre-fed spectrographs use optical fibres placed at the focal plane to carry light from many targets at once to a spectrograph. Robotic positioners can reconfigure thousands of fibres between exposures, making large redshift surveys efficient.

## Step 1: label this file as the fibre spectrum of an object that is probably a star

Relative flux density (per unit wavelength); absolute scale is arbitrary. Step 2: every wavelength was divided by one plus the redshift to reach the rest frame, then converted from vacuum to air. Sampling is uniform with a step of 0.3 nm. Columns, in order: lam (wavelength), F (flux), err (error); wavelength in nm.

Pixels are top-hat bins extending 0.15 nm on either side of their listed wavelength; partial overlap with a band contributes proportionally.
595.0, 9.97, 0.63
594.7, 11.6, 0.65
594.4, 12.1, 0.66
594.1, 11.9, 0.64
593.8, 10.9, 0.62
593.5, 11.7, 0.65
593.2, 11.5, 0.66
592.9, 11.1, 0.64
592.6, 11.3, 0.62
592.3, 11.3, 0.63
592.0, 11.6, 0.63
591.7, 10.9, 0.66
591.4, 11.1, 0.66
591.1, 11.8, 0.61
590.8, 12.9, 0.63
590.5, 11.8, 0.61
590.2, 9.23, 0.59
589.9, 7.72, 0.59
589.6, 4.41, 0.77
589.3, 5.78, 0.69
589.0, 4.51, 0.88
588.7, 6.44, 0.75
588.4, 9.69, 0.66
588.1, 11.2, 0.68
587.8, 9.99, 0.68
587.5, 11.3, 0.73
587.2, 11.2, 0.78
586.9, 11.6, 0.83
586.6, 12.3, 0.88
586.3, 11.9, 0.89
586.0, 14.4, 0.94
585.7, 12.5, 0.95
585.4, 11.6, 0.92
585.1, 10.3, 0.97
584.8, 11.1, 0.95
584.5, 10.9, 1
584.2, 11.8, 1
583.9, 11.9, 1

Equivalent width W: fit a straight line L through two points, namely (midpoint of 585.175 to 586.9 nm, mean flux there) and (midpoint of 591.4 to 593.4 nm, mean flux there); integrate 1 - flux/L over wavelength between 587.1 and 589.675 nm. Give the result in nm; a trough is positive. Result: 0.786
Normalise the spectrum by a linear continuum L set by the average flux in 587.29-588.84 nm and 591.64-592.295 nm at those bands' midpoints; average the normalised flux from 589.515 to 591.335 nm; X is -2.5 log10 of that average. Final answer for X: 0.09 mag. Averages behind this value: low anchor 9.8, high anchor 11.3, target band 9.9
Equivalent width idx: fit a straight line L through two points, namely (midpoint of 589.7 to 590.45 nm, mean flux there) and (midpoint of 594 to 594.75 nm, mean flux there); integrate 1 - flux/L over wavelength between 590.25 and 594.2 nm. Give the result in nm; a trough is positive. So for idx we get -0.49 nm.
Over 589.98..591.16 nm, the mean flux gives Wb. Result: 11.2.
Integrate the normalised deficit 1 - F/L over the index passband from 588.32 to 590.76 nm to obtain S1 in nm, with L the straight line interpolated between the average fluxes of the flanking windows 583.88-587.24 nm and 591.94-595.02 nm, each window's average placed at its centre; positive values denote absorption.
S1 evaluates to 0.836 nm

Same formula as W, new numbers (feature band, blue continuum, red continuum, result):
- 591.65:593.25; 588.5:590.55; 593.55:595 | -0.261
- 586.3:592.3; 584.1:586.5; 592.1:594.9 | 0.924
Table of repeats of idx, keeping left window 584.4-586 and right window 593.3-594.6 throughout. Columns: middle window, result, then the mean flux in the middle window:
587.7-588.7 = 0.16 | 9.73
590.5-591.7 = -0.02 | 11.8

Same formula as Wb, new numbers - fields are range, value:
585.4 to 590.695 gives 9.84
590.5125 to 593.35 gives 11.5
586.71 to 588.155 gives 11.1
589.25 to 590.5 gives 7.47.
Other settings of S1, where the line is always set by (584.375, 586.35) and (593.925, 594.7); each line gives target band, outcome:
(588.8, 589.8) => 0.57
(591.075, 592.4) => 0.06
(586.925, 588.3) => 0.10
